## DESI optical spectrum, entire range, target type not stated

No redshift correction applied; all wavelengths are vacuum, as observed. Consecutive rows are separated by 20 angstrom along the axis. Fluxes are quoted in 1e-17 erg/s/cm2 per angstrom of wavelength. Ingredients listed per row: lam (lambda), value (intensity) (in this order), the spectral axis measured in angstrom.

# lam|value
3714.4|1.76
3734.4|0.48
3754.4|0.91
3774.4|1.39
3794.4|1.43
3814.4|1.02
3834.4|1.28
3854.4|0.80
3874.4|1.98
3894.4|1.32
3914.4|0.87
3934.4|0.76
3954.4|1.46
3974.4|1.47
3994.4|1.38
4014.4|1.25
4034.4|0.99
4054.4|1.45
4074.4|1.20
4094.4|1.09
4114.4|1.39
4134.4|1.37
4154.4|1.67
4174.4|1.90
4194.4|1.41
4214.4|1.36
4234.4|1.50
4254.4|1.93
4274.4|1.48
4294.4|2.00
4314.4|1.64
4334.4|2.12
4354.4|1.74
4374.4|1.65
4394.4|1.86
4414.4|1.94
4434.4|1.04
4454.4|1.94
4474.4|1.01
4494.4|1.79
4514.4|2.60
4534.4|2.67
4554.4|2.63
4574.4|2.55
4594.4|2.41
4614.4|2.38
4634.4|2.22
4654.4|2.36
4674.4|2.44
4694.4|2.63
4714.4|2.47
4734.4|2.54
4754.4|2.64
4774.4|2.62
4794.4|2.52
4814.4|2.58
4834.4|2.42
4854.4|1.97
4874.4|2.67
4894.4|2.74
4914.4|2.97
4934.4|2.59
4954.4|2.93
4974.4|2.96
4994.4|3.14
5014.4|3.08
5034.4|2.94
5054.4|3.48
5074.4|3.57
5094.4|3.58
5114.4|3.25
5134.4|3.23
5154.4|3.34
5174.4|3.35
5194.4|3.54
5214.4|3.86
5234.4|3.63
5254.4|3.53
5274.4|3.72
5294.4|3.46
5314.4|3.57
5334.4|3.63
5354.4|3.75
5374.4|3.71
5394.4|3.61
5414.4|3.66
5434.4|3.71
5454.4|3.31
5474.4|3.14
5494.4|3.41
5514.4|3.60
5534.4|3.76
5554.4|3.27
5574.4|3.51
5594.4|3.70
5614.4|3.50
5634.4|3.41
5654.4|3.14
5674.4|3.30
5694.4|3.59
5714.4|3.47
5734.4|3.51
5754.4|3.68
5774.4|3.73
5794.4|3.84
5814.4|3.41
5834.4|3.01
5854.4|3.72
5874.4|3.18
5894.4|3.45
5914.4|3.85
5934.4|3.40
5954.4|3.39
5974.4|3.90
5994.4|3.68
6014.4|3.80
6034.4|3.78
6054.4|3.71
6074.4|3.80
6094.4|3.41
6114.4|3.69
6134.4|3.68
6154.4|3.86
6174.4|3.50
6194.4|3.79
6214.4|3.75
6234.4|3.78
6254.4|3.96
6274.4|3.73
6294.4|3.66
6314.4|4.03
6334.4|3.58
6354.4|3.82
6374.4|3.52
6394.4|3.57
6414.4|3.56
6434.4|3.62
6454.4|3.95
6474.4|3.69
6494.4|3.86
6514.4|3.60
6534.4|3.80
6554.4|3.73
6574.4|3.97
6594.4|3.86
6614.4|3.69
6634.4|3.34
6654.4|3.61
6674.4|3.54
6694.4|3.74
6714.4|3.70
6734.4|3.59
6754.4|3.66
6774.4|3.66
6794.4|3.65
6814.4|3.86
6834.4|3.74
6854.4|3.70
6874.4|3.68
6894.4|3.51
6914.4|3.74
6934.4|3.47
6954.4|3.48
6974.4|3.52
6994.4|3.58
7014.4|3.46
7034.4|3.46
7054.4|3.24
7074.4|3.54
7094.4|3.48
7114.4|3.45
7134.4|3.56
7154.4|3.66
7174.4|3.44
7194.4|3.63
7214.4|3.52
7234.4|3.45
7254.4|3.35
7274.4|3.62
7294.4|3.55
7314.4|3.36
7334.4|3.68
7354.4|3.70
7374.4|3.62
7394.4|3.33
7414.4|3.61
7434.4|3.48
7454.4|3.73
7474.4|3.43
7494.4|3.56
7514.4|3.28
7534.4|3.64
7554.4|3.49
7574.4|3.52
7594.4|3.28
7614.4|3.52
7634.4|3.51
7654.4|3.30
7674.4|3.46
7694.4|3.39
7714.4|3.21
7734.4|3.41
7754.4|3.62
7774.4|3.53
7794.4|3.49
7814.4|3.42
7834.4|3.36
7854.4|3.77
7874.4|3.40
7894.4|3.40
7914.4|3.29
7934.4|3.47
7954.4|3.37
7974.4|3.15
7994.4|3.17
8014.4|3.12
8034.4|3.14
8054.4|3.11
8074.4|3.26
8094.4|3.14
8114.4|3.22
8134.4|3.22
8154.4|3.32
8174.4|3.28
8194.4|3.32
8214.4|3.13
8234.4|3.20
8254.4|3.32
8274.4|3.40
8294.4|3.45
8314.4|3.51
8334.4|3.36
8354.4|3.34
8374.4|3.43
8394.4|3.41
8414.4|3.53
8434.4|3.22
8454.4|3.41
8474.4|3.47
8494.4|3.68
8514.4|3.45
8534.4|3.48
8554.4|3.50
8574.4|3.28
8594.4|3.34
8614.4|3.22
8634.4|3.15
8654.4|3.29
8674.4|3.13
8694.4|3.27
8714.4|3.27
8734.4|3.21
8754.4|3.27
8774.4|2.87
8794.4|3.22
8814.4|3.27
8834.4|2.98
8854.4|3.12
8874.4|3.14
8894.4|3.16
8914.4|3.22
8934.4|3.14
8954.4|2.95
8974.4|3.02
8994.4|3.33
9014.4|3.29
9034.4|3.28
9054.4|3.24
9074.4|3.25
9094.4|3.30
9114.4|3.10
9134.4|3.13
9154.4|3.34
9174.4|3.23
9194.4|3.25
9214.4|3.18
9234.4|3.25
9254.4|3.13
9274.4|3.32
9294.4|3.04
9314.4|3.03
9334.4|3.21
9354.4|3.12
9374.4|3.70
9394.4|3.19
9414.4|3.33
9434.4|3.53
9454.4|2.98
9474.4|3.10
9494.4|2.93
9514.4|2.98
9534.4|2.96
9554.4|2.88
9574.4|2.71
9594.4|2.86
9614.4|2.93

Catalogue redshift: 0.13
